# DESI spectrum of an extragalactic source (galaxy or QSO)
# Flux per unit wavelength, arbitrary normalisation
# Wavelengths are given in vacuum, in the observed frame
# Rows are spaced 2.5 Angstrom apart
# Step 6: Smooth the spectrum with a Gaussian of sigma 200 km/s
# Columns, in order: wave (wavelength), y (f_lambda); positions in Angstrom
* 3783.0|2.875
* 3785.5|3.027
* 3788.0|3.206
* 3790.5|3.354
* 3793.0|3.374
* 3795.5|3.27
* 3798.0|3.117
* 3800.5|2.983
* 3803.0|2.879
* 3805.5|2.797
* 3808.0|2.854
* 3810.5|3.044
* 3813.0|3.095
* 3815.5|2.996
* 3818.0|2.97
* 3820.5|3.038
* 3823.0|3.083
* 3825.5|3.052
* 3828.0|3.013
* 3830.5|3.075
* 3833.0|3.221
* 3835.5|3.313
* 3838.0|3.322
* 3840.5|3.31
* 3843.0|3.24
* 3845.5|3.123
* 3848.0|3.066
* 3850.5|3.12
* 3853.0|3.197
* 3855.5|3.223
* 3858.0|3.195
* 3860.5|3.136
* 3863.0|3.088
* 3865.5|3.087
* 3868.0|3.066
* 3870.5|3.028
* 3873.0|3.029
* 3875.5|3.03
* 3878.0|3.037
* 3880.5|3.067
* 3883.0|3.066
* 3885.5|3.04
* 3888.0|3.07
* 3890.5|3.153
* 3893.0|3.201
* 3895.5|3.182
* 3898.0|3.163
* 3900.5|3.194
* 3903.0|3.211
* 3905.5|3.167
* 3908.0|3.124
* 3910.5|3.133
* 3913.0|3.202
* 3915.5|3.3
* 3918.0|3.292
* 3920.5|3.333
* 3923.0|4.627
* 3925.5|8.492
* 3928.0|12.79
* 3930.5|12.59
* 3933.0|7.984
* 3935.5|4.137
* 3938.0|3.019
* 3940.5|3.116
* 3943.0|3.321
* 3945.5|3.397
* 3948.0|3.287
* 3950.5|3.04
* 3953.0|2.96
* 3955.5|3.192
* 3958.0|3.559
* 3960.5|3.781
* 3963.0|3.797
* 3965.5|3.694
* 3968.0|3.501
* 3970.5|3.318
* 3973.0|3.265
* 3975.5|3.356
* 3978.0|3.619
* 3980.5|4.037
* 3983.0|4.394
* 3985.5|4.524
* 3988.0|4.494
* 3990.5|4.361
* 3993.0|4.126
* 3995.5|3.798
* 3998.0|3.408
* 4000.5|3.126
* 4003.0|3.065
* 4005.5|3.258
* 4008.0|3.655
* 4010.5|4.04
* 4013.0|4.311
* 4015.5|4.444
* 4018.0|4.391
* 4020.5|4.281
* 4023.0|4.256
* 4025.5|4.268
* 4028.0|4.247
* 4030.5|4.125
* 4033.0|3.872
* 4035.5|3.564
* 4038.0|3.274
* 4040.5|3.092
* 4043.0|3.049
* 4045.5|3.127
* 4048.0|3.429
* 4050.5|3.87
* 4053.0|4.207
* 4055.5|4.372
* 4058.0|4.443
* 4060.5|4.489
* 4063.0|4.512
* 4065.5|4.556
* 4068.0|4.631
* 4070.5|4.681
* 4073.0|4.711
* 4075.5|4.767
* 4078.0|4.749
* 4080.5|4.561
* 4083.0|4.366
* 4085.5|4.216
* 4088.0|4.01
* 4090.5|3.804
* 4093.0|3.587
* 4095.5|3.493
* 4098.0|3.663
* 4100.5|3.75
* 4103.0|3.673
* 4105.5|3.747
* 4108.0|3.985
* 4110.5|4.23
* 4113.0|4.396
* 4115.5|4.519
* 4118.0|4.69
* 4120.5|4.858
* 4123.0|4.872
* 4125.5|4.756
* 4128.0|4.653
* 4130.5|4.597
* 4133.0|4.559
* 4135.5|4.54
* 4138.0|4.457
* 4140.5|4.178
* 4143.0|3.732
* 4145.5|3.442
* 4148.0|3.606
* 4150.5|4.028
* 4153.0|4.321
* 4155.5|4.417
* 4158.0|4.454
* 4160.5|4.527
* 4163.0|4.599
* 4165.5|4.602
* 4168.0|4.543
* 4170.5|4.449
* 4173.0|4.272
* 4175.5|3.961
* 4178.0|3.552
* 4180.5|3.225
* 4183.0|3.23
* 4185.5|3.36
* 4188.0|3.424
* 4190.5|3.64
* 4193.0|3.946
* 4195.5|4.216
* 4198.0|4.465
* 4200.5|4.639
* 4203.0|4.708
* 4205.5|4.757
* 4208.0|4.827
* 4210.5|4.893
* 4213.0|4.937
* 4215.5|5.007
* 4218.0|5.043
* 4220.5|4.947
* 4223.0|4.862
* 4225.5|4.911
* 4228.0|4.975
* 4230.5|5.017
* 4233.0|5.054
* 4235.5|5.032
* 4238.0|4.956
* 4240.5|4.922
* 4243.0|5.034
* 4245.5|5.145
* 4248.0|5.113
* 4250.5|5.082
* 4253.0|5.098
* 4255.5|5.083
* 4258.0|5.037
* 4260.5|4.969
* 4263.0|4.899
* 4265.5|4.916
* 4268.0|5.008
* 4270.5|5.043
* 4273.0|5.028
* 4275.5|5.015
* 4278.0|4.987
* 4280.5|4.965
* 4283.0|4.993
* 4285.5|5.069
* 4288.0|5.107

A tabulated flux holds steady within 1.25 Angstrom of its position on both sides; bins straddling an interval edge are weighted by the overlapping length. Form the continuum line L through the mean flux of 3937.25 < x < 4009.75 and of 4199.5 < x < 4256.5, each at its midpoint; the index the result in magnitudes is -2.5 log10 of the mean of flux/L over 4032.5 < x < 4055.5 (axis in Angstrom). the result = 0.12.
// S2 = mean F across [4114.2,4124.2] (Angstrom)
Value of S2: 4.73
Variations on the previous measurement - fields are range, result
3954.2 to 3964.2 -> 3.58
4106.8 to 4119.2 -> 4.36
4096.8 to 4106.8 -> 3.71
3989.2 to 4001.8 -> 3.76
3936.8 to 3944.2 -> 3.15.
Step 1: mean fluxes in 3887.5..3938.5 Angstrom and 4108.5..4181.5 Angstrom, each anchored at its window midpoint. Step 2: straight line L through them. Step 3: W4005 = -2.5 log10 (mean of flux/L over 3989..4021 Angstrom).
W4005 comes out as 0.18 mag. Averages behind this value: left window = 4.73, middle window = 3.86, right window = 4.31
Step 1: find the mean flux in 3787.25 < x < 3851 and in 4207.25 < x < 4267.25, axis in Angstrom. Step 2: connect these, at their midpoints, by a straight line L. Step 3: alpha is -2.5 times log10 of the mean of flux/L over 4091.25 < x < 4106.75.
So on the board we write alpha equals 0.193 mag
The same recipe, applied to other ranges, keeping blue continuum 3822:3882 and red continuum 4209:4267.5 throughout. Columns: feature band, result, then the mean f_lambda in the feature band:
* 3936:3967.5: 0.076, 3.37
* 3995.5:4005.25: 0.172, 3.28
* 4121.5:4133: -0.058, 4.71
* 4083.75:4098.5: 0.124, 3.82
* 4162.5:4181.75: 0.133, 4.13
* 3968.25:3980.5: 0.078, 3.46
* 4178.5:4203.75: 0.231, 3.86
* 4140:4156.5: 0.158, 3.94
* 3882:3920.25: 0.065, 3.17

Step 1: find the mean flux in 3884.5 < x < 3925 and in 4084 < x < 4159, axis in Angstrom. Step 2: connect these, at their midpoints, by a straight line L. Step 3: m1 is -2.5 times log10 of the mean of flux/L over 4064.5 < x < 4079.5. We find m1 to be -0.17 mag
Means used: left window 3.37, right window 4.17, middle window 4.68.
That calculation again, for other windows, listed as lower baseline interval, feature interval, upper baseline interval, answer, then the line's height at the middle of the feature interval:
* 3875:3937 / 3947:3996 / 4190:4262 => 0.216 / 4.52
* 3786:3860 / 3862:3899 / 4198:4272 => 0.098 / 3.38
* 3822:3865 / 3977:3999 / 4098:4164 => -0.104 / 3.72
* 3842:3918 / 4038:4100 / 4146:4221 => -0.064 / 3.84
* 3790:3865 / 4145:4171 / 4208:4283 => 0.077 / 4.6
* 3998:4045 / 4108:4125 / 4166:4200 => -0.183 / 3.85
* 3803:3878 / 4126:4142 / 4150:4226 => -0.087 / 4.15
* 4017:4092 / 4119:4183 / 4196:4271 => 0.071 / 4.56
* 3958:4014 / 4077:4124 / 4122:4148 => 0.012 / 4.2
